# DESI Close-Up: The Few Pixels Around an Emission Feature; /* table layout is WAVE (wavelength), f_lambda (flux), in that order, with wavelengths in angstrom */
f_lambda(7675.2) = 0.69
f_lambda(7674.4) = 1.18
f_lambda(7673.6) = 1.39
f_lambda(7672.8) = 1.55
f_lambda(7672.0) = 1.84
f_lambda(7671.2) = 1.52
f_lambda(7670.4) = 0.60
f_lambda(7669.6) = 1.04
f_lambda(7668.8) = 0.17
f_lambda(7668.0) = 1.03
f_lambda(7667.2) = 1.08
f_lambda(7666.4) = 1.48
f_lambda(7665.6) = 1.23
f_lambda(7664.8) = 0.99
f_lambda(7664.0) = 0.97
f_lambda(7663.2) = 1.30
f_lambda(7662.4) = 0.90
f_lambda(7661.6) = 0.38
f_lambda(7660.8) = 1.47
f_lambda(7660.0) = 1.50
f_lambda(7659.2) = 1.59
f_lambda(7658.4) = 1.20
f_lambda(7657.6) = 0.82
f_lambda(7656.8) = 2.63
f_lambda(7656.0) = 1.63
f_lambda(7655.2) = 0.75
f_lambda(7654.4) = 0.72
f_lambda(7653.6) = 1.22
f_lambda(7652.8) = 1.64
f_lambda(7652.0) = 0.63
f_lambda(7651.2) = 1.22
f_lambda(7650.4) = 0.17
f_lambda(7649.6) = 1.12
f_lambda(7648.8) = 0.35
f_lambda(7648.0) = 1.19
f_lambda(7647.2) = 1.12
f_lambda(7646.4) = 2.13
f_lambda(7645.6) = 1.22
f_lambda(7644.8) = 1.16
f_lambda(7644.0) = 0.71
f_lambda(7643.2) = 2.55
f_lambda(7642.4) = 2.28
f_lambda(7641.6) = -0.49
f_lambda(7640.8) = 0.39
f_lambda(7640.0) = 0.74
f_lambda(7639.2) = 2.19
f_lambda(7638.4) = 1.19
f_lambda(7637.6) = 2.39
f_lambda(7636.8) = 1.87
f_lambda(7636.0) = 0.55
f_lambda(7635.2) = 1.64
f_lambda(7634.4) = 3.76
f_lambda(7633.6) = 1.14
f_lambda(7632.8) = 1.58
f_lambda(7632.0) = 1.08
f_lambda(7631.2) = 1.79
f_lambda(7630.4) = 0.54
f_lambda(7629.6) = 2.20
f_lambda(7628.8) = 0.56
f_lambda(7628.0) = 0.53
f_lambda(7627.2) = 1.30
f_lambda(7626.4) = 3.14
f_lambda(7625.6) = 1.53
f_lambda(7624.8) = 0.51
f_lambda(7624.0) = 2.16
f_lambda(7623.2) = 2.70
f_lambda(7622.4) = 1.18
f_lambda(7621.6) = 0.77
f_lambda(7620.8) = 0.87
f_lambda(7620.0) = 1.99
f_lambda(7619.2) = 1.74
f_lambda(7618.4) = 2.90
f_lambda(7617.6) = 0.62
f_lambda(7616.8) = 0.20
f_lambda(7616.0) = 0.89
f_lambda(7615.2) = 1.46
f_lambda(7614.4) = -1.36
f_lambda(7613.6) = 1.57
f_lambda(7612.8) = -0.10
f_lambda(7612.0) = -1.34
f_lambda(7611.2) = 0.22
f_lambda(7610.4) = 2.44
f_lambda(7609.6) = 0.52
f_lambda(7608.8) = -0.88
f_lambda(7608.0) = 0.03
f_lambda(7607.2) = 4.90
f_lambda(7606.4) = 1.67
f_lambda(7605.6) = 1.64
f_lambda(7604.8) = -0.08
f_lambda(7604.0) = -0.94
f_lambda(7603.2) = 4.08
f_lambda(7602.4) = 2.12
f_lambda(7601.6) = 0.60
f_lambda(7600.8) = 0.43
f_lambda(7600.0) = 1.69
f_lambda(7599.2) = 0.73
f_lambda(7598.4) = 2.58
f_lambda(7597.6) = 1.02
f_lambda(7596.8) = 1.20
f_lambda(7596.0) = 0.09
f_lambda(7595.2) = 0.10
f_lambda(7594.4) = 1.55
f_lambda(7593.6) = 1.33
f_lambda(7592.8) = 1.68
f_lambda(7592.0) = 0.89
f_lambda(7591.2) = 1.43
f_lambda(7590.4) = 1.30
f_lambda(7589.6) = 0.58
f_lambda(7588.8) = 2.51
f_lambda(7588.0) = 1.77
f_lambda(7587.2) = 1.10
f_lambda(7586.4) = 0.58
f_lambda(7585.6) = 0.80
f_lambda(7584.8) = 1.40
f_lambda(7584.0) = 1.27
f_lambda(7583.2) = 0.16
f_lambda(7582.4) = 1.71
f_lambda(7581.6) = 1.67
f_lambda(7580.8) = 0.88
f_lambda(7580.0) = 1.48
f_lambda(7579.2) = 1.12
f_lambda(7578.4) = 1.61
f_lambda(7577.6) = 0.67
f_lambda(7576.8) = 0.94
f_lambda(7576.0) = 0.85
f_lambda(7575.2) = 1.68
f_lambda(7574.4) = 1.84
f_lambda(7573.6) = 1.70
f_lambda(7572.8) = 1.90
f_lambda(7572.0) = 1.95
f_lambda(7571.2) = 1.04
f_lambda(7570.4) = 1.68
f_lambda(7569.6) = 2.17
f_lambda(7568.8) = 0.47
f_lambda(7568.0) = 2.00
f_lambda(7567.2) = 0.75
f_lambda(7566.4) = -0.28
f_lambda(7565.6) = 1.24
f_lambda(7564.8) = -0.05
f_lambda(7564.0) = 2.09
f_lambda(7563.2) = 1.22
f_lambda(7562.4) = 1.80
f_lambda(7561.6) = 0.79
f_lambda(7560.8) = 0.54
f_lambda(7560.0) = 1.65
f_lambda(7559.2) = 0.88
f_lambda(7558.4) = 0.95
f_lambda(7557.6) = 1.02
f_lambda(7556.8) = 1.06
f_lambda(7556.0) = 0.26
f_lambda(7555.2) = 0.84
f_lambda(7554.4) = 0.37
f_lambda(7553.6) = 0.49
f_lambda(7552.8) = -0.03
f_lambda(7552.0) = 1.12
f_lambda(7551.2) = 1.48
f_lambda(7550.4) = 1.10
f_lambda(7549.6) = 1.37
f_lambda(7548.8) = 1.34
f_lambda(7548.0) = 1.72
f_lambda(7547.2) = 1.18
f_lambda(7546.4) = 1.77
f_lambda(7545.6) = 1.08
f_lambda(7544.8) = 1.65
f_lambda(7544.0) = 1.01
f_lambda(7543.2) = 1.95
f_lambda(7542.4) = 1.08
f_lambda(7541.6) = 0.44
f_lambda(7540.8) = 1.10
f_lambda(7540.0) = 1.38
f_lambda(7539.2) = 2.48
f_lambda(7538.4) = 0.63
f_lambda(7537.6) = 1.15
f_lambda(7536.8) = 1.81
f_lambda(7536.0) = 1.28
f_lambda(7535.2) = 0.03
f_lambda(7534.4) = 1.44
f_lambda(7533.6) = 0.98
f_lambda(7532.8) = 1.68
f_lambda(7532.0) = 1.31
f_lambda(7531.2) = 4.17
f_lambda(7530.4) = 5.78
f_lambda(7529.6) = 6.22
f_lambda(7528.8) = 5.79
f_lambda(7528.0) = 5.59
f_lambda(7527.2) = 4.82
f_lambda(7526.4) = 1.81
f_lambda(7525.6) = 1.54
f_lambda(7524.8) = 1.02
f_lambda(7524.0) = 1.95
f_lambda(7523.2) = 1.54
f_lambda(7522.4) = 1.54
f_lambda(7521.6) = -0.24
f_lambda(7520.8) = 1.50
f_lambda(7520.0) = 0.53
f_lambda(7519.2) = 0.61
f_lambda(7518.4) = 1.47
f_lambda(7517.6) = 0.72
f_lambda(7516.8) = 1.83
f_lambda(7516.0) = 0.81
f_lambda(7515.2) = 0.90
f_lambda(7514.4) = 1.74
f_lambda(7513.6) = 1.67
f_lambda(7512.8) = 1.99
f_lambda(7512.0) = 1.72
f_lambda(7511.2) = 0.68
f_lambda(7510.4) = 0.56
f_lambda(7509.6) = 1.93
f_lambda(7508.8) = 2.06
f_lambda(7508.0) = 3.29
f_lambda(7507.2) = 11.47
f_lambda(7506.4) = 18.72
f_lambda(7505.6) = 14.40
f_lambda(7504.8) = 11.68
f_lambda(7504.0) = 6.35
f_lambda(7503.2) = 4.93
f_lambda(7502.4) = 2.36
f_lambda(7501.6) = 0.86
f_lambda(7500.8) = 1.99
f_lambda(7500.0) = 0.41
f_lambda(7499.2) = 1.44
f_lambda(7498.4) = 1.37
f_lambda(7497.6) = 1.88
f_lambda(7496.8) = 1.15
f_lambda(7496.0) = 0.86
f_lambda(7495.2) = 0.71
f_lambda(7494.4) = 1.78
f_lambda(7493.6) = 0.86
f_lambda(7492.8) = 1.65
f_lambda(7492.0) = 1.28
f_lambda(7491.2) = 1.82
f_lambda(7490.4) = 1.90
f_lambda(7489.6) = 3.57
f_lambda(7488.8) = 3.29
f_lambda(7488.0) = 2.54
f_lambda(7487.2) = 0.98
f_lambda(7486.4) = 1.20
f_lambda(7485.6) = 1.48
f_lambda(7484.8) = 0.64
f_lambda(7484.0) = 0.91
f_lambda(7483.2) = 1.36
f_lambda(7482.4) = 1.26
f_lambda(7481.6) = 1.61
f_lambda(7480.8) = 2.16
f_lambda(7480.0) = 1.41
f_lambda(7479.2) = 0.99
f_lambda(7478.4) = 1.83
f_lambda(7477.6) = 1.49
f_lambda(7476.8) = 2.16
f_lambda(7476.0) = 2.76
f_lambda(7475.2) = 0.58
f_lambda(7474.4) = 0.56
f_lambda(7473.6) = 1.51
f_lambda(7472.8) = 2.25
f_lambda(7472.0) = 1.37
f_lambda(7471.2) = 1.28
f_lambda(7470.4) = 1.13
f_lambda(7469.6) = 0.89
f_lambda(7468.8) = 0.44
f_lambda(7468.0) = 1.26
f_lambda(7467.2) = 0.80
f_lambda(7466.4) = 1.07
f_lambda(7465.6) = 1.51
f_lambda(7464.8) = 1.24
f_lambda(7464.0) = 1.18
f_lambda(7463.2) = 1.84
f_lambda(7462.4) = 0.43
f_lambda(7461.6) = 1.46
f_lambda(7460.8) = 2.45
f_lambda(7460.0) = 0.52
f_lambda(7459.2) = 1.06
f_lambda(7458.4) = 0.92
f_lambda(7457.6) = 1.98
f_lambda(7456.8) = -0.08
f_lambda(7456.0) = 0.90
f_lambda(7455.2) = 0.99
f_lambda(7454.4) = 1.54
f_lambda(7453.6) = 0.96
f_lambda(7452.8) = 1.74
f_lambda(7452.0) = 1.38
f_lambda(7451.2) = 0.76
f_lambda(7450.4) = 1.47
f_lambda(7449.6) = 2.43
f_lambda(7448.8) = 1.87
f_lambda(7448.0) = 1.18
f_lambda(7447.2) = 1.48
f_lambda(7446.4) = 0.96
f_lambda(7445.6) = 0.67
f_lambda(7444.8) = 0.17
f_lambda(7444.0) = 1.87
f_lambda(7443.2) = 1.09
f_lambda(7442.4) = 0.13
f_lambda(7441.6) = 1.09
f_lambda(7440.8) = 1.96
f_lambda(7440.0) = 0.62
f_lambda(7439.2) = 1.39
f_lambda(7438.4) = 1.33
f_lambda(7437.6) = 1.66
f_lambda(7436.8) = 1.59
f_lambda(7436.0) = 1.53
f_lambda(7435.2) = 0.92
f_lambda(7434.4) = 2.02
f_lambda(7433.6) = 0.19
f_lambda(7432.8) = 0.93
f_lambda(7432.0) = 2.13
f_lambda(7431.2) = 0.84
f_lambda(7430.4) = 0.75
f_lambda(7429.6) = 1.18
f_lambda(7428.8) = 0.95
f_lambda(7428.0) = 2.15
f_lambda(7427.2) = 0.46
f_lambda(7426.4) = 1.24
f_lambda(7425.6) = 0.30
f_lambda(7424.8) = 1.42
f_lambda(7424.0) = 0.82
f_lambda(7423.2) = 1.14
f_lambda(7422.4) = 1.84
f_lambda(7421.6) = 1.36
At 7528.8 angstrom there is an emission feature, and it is [N II]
